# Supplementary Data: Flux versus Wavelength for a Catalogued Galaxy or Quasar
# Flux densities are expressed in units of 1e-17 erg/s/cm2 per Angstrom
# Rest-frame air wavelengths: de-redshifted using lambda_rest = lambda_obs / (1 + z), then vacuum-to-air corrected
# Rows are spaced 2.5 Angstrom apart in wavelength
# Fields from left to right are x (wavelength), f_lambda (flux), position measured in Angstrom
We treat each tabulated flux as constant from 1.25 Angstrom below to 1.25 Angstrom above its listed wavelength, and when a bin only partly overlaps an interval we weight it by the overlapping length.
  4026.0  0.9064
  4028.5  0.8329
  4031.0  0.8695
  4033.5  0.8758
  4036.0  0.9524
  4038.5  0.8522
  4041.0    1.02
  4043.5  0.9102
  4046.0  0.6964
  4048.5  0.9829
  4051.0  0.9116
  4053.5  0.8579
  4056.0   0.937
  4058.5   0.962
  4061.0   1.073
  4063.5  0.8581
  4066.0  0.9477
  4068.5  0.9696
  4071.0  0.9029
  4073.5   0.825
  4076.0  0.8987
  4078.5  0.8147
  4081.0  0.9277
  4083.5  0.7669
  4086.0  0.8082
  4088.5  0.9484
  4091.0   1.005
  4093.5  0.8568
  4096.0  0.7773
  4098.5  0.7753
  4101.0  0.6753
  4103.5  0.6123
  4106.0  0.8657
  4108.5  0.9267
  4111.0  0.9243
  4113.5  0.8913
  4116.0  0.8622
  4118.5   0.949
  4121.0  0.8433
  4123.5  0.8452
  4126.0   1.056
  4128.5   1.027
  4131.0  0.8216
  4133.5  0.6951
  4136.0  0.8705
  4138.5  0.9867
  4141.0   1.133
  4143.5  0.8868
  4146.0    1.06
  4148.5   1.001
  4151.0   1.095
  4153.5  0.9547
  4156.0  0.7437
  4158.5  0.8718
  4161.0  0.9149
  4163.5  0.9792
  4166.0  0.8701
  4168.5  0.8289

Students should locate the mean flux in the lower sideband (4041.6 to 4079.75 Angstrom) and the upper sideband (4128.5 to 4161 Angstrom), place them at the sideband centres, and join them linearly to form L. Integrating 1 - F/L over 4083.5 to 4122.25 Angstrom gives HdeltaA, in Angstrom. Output 3.1 Angstrom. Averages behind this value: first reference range 0.905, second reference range 0.93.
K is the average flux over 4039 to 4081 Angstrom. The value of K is 0.91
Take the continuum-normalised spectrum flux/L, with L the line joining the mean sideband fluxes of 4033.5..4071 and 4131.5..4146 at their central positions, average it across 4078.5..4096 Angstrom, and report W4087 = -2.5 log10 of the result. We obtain 0.059 mag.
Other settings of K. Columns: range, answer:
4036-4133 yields 0.883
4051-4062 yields 0.95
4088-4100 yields 0.864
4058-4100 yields 0.887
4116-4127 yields 0.913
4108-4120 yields 0.908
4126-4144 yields 0.928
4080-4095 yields 0.883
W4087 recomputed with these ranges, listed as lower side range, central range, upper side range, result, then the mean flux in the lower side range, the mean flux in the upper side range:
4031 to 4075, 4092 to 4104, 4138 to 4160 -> 0.24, 0.912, 0.969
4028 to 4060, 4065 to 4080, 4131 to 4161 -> 0.02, 0.9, 0.931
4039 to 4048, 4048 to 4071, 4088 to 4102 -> -0.09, 0.883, 0.837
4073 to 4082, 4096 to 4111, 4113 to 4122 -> 0.13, 0.868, 0.887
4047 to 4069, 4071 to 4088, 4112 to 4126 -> 0.09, 0.941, 0.895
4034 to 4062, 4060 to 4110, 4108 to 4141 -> 0.07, 0.921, 0.908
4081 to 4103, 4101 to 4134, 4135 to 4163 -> 0.02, 0.825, 0.958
